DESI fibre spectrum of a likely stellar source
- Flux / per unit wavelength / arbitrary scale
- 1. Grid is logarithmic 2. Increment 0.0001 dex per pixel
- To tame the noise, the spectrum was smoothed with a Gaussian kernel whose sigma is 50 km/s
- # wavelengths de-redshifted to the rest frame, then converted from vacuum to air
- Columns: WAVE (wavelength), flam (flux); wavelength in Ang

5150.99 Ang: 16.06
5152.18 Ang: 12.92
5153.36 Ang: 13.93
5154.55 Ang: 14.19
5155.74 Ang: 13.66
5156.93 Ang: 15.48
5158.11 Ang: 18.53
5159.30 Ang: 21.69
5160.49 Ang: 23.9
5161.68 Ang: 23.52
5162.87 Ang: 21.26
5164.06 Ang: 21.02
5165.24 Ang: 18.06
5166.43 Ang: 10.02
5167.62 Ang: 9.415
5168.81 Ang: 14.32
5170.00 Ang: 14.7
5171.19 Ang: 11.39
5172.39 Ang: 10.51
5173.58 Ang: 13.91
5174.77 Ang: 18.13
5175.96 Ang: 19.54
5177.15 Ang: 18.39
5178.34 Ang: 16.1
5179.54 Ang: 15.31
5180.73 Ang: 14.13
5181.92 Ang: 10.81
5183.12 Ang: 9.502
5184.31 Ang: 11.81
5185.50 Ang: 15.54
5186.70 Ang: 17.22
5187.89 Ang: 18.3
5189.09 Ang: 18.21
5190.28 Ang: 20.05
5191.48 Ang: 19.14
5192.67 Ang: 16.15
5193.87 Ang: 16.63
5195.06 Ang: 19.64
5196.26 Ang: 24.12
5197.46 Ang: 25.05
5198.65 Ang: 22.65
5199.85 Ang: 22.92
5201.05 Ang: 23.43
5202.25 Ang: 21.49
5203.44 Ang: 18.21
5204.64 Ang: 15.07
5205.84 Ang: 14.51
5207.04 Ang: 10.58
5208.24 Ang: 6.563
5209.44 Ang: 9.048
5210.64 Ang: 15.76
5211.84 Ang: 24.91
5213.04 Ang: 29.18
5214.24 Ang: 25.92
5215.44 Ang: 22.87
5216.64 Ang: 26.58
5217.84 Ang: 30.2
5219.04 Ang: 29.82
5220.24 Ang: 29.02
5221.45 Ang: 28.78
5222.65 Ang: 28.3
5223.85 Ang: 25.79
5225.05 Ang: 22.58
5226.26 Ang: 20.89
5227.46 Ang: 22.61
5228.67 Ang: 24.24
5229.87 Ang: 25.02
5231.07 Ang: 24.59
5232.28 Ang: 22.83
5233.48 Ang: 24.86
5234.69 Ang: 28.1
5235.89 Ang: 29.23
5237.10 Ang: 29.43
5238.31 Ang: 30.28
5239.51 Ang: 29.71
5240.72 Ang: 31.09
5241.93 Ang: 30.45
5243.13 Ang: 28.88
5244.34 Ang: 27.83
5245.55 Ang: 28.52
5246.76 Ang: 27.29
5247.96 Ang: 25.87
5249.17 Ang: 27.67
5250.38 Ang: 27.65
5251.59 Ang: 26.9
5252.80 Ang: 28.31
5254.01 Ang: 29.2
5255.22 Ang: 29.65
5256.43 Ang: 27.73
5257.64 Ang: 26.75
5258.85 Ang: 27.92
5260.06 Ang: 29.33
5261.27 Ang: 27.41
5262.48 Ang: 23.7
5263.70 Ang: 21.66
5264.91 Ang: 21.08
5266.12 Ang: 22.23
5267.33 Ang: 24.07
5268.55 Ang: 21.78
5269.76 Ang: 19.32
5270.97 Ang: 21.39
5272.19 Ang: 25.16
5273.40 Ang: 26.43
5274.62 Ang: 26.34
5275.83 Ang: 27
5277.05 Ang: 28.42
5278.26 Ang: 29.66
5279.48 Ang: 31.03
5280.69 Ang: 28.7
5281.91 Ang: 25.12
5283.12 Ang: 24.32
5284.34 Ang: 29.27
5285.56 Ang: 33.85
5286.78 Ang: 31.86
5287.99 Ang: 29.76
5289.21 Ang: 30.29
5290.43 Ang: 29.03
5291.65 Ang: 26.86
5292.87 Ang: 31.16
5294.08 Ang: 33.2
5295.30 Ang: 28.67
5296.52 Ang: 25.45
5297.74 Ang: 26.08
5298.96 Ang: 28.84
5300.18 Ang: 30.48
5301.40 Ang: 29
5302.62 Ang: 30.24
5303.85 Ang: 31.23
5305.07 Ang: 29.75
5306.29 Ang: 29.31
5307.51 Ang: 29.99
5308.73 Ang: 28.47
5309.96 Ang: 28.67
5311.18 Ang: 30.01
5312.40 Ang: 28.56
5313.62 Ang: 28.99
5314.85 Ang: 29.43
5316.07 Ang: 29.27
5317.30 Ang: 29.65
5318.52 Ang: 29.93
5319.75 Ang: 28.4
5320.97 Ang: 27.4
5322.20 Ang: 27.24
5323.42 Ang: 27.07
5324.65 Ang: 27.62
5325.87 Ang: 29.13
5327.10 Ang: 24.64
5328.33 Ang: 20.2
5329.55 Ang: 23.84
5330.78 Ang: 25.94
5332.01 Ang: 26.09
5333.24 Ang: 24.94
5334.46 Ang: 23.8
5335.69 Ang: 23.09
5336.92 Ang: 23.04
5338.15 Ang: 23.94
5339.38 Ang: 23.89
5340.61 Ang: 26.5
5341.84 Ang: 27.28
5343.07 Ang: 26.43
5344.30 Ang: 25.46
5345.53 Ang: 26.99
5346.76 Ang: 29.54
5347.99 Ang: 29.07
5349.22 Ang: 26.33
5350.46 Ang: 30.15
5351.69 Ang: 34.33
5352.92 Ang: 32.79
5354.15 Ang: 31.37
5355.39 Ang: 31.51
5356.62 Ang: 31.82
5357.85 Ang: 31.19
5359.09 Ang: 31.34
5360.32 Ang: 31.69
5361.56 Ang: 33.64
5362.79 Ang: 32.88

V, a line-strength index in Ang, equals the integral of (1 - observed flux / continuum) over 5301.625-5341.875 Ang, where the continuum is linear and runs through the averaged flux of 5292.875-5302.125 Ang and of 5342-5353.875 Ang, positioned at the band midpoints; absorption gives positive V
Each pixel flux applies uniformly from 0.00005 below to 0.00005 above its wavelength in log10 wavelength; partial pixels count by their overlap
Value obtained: 2.51 Ang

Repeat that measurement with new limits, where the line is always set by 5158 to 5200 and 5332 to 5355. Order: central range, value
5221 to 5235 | -3.2 Ang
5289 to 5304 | -3.0 Ang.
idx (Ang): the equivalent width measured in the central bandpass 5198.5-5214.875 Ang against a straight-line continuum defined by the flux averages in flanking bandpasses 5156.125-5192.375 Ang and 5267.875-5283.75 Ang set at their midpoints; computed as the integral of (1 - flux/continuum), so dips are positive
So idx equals 0.7 Ang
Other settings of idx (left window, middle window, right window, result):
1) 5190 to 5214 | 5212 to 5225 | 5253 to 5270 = -4.2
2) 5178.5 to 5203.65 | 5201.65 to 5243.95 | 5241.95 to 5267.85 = -2.6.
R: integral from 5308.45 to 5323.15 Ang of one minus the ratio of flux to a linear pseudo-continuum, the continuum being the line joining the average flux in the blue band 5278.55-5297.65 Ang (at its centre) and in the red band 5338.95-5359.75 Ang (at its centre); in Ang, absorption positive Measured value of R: 0.2 Ang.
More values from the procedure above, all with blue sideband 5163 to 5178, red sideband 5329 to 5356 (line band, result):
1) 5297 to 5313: -3.1 Ang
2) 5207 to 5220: -2.5 Ang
